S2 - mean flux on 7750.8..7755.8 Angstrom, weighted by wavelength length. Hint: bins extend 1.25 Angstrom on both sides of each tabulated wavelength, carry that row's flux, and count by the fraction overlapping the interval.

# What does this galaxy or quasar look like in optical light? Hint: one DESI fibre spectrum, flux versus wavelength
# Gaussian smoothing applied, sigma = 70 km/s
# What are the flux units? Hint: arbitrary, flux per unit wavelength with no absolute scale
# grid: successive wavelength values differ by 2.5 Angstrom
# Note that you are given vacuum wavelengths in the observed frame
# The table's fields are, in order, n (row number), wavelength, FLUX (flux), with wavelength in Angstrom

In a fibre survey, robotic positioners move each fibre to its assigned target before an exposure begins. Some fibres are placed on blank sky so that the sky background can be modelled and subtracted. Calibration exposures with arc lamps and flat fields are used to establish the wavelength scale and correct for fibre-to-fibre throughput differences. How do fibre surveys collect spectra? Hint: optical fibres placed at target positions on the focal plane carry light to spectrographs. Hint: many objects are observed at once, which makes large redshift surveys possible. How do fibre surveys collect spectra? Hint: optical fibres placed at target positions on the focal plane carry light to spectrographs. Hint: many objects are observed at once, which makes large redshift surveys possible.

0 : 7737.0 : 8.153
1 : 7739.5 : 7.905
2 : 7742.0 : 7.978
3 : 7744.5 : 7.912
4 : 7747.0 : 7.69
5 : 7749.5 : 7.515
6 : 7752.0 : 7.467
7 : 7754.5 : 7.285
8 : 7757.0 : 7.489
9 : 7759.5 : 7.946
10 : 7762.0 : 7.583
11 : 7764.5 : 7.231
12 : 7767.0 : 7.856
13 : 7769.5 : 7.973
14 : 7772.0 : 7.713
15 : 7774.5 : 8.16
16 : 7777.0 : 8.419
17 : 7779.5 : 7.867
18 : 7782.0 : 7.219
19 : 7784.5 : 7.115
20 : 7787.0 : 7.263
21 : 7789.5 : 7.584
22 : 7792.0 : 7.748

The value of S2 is 7.38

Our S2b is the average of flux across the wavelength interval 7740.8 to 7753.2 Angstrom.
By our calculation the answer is 7.71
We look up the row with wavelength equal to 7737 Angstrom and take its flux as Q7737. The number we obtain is 8.153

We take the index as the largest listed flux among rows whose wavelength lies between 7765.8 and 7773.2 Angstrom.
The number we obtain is 7.973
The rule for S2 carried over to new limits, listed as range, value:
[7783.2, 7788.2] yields 7.19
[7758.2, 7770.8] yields 7.72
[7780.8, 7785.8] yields 7.17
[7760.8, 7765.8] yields 7.41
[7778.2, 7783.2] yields 7.56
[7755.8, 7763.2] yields 7.67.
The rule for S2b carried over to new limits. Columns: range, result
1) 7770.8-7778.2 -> 8.1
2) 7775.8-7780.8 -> 8.13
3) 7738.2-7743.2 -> 7.94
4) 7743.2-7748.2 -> 7.8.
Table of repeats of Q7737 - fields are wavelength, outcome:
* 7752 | 7.467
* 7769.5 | 7.973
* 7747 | 7.69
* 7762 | 7.583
